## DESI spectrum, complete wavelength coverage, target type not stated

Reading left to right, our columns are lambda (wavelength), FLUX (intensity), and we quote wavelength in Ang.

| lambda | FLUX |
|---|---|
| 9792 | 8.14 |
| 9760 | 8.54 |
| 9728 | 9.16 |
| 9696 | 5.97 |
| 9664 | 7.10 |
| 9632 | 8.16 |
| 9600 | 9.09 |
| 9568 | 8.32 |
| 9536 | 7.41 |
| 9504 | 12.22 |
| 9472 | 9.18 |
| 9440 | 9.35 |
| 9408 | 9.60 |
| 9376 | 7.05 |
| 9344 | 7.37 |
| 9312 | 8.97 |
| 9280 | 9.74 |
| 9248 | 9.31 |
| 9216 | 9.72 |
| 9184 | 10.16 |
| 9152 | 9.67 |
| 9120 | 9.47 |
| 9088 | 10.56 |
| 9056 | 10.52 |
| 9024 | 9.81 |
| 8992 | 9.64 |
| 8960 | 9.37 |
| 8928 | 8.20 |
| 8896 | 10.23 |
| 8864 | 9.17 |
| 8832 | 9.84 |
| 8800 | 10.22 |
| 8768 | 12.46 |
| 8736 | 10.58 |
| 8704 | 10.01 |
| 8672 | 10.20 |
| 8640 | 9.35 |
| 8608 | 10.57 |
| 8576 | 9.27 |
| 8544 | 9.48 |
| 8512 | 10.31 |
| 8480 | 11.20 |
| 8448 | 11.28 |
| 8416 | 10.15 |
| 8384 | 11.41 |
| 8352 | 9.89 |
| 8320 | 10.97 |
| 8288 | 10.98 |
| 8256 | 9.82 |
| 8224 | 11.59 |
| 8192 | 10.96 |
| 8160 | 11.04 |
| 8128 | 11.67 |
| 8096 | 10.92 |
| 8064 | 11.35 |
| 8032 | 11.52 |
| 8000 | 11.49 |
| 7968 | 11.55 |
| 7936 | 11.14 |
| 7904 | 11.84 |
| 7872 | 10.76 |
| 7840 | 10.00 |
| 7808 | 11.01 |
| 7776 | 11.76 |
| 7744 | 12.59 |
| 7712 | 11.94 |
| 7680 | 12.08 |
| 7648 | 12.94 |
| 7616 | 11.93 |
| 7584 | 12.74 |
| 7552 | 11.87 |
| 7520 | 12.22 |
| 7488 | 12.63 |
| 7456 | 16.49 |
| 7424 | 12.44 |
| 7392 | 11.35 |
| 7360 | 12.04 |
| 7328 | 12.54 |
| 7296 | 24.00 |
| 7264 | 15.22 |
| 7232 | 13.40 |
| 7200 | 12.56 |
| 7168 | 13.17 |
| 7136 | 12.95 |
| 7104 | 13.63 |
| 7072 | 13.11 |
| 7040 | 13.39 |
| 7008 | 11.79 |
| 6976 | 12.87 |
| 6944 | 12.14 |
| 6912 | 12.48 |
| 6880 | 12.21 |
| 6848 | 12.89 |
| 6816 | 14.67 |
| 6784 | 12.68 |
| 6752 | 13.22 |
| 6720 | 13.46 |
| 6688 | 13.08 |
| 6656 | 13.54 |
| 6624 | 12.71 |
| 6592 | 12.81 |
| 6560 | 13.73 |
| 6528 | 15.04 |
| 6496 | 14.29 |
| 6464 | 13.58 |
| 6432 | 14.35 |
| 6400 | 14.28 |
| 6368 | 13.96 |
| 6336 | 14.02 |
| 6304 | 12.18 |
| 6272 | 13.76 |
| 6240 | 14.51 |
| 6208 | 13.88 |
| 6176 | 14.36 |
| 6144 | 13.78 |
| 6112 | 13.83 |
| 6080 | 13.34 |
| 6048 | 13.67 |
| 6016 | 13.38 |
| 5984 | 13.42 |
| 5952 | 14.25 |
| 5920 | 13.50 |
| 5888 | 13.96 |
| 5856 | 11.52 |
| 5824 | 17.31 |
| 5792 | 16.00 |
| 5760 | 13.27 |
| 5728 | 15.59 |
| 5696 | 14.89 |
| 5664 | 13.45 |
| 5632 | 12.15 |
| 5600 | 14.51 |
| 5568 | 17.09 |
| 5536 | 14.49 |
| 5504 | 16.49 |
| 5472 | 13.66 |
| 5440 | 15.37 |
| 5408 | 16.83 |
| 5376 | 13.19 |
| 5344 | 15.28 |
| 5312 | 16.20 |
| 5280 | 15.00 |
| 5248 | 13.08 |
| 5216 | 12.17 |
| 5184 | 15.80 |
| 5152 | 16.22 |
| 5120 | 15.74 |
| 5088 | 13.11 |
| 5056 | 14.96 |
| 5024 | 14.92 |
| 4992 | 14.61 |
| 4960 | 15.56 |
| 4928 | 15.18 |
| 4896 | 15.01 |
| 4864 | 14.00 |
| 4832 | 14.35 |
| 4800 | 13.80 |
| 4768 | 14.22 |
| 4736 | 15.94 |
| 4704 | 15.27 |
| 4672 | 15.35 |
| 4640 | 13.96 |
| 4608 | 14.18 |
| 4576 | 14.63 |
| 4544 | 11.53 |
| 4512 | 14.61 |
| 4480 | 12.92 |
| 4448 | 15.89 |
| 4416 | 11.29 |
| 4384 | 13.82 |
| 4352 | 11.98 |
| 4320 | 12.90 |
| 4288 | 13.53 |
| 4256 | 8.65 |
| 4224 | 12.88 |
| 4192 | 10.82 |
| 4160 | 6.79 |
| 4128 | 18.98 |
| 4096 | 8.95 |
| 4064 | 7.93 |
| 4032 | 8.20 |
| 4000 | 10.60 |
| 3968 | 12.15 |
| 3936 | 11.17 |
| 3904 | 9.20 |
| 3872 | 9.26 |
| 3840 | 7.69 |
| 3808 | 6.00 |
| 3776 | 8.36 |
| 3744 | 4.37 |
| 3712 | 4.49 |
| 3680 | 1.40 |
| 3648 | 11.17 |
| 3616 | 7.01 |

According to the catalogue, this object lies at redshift 0.11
